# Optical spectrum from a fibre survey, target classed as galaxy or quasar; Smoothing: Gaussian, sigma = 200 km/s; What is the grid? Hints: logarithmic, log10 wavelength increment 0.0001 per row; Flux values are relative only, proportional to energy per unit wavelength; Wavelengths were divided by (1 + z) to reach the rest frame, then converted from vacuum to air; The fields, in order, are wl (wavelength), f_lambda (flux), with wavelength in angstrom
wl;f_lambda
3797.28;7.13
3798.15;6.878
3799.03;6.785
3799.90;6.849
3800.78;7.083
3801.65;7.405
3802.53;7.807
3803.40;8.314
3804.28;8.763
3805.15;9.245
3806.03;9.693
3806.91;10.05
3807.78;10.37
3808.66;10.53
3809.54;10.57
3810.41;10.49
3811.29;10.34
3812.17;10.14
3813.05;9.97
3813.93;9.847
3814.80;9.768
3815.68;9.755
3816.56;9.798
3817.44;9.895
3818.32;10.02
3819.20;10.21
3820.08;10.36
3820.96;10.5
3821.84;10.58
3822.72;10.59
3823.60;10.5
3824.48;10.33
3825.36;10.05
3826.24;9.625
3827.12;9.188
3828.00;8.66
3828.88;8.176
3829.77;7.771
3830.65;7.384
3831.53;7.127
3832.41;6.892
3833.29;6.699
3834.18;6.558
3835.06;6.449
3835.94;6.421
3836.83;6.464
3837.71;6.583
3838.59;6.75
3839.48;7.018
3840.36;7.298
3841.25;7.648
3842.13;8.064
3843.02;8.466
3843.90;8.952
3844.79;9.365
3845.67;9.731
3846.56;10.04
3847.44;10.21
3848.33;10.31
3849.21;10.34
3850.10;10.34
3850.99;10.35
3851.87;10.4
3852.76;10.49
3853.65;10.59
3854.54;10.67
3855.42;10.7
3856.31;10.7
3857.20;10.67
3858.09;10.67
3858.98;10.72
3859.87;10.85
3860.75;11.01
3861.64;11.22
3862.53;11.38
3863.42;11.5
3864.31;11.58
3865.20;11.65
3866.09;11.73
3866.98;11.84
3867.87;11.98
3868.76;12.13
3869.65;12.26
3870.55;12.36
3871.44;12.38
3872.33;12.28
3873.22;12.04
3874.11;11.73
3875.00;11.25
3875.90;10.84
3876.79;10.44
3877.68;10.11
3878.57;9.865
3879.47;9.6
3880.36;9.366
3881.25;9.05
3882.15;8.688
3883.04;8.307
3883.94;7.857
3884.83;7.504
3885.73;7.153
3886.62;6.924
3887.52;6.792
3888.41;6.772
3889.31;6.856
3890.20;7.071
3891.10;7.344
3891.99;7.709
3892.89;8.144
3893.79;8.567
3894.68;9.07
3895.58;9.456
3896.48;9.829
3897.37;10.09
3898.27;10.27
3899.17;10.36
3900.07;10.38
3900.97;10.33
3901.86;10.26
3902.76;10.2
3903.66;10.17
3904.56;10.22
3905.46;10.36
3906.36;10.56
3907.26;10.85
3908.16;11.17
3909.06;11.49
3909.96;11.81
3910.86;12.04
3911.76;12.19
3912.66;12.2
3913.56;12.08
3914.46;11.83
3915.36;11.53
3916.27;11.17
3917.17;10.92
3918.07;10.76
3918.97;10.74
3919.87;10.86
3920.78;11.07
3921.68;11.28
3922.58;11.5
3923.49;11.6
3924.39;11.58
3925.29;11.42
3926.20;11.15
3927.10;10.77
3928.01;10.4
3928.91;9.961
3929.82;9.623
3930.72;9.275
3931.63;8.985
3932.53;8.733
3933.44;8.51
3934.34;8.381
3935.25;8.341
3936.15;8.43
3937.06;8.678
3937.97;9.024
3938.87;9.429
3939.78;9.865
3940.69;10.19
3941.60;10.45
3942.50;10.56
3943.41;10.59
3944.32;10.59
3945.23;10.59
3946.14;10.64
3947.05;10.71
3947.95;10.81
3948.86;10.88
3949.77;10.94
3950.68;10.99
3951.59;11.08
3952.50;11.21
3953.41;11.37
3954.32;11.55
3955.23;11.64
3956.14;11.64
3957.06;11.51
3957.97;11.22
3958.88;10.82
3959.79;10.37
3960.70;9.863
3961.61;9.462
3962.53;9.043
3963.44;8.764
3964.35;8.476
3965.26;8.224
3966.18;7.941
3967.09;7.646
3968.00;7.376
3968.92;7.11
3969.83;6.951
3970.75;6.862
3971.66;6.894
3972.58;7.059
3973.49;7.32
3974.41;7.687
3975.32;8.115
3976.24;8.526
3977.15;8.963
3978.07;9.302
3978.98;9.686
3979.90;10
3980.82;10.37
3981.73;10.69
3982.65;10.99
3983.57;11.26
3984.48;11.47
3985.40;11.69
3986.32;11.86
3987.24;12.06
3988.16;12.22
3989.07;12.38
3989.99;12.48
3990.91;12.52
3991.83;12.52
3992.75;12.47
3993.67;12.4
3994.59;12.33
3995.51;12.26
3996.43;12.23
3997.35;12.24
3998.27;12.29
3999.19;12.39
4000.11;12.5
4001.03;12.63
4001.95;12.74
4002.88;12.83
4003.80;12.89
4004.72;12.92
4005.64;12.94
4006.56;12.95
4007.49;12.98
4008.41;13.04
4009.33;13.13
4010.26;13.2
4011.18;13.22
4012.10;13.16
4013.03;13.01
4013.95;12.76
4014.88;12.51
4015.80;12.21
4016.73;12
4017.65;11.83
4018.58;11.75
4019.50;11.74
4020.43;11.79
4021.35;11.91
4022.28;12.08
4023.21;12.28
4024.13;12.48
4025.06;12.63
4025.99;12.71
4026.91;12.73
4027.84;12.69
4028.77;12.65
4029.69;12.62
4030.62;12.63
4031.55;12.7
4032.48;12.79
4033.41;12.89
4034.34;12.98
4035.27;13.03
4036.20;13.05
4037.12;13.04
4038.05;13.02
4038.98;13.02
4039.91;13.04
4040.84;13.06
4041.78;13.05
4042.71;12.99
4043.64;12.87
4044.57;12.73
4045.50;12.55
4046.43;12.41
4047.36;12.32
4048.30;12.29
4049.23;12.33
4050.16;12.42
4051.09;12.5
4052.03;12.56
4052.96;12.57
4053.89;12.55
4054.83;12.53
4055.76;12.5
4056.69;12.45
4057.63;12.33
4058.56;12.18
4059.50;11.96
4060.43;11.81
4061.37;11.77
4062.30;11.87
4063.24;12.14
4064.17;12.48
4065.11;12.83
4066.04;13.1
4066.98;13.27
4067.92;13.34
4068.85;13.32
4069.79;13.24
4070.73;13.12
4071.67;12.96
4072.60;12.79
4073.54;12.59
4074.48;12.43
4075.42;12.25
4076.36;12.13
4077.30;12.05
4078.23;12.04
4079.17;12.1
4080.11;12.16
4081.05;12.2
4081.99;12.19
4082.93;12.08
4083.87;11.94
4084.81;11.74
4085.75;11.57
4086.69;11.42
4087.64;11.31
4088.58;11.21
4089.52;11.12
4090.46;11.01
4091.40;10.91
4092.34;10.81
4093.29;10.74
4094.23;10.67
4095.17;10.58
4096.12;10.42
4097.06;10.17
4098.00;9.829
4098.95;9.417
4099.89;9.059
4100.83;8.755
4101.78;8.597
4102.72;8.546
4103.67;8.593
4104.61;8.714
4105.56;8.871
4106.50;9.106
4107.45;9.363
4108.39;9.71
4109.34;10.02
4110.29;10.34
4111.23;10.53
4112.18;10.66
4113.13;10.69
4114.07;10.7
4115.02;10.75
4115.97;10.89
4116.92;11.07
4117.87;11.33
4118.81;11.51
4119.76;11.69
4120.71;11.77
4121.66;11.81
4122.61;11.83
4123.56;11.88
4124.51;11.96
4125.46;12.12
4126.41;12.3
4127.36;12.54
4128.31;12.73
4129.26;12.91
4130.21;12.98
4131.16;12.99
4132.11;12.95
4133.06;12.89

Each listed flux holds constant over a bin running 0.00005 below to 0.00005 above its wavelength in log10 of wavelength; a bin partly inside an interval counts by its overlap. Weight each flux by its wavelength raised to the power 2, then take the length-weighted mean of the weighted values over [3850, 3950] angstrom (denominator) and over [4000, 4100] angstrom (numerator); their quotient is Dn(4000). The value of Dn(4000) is 1.3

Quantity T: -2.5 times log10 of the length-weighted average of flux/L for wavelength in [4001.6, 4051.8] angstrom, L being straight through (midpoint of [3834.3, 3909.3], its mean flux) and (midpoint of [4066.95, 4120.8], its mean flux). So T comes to -0.19 mag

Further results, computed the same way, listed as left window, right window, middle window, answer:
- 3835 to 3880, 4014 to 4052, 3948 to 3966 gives 0.11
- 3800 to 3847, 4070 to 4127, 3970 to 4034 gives -0.14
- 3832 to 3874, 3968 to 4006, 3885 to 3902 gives 0.19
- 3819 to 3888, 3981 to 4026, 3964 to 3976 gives 0.48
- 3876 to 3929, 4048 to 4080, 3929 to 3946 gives 0.11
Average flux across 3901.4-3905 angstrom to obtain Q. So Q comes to 10.2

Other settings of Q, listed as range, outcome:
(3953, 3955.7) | 11.5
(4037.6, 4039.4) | 13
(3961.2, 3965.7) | 8.79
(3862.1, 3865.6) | 11.5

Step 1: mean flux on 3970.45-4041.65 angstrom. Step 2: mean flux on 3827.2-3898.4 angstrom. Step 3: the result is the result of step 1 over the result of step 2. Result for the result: 1.3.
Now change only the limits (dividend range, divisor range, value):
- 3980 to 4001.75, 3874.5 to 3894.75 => 1.41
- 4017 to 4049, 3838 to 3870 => 1.23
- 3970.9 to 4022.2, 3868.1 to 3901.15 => 1.22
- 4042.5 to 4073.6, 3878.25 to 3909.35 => 1.38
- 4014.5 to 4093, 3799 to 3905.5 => 1.30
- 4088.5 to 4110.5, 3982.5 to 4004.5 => 0.80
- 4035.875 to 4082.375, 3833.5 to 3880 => 1.25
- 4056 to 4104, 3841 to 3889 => 1.14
